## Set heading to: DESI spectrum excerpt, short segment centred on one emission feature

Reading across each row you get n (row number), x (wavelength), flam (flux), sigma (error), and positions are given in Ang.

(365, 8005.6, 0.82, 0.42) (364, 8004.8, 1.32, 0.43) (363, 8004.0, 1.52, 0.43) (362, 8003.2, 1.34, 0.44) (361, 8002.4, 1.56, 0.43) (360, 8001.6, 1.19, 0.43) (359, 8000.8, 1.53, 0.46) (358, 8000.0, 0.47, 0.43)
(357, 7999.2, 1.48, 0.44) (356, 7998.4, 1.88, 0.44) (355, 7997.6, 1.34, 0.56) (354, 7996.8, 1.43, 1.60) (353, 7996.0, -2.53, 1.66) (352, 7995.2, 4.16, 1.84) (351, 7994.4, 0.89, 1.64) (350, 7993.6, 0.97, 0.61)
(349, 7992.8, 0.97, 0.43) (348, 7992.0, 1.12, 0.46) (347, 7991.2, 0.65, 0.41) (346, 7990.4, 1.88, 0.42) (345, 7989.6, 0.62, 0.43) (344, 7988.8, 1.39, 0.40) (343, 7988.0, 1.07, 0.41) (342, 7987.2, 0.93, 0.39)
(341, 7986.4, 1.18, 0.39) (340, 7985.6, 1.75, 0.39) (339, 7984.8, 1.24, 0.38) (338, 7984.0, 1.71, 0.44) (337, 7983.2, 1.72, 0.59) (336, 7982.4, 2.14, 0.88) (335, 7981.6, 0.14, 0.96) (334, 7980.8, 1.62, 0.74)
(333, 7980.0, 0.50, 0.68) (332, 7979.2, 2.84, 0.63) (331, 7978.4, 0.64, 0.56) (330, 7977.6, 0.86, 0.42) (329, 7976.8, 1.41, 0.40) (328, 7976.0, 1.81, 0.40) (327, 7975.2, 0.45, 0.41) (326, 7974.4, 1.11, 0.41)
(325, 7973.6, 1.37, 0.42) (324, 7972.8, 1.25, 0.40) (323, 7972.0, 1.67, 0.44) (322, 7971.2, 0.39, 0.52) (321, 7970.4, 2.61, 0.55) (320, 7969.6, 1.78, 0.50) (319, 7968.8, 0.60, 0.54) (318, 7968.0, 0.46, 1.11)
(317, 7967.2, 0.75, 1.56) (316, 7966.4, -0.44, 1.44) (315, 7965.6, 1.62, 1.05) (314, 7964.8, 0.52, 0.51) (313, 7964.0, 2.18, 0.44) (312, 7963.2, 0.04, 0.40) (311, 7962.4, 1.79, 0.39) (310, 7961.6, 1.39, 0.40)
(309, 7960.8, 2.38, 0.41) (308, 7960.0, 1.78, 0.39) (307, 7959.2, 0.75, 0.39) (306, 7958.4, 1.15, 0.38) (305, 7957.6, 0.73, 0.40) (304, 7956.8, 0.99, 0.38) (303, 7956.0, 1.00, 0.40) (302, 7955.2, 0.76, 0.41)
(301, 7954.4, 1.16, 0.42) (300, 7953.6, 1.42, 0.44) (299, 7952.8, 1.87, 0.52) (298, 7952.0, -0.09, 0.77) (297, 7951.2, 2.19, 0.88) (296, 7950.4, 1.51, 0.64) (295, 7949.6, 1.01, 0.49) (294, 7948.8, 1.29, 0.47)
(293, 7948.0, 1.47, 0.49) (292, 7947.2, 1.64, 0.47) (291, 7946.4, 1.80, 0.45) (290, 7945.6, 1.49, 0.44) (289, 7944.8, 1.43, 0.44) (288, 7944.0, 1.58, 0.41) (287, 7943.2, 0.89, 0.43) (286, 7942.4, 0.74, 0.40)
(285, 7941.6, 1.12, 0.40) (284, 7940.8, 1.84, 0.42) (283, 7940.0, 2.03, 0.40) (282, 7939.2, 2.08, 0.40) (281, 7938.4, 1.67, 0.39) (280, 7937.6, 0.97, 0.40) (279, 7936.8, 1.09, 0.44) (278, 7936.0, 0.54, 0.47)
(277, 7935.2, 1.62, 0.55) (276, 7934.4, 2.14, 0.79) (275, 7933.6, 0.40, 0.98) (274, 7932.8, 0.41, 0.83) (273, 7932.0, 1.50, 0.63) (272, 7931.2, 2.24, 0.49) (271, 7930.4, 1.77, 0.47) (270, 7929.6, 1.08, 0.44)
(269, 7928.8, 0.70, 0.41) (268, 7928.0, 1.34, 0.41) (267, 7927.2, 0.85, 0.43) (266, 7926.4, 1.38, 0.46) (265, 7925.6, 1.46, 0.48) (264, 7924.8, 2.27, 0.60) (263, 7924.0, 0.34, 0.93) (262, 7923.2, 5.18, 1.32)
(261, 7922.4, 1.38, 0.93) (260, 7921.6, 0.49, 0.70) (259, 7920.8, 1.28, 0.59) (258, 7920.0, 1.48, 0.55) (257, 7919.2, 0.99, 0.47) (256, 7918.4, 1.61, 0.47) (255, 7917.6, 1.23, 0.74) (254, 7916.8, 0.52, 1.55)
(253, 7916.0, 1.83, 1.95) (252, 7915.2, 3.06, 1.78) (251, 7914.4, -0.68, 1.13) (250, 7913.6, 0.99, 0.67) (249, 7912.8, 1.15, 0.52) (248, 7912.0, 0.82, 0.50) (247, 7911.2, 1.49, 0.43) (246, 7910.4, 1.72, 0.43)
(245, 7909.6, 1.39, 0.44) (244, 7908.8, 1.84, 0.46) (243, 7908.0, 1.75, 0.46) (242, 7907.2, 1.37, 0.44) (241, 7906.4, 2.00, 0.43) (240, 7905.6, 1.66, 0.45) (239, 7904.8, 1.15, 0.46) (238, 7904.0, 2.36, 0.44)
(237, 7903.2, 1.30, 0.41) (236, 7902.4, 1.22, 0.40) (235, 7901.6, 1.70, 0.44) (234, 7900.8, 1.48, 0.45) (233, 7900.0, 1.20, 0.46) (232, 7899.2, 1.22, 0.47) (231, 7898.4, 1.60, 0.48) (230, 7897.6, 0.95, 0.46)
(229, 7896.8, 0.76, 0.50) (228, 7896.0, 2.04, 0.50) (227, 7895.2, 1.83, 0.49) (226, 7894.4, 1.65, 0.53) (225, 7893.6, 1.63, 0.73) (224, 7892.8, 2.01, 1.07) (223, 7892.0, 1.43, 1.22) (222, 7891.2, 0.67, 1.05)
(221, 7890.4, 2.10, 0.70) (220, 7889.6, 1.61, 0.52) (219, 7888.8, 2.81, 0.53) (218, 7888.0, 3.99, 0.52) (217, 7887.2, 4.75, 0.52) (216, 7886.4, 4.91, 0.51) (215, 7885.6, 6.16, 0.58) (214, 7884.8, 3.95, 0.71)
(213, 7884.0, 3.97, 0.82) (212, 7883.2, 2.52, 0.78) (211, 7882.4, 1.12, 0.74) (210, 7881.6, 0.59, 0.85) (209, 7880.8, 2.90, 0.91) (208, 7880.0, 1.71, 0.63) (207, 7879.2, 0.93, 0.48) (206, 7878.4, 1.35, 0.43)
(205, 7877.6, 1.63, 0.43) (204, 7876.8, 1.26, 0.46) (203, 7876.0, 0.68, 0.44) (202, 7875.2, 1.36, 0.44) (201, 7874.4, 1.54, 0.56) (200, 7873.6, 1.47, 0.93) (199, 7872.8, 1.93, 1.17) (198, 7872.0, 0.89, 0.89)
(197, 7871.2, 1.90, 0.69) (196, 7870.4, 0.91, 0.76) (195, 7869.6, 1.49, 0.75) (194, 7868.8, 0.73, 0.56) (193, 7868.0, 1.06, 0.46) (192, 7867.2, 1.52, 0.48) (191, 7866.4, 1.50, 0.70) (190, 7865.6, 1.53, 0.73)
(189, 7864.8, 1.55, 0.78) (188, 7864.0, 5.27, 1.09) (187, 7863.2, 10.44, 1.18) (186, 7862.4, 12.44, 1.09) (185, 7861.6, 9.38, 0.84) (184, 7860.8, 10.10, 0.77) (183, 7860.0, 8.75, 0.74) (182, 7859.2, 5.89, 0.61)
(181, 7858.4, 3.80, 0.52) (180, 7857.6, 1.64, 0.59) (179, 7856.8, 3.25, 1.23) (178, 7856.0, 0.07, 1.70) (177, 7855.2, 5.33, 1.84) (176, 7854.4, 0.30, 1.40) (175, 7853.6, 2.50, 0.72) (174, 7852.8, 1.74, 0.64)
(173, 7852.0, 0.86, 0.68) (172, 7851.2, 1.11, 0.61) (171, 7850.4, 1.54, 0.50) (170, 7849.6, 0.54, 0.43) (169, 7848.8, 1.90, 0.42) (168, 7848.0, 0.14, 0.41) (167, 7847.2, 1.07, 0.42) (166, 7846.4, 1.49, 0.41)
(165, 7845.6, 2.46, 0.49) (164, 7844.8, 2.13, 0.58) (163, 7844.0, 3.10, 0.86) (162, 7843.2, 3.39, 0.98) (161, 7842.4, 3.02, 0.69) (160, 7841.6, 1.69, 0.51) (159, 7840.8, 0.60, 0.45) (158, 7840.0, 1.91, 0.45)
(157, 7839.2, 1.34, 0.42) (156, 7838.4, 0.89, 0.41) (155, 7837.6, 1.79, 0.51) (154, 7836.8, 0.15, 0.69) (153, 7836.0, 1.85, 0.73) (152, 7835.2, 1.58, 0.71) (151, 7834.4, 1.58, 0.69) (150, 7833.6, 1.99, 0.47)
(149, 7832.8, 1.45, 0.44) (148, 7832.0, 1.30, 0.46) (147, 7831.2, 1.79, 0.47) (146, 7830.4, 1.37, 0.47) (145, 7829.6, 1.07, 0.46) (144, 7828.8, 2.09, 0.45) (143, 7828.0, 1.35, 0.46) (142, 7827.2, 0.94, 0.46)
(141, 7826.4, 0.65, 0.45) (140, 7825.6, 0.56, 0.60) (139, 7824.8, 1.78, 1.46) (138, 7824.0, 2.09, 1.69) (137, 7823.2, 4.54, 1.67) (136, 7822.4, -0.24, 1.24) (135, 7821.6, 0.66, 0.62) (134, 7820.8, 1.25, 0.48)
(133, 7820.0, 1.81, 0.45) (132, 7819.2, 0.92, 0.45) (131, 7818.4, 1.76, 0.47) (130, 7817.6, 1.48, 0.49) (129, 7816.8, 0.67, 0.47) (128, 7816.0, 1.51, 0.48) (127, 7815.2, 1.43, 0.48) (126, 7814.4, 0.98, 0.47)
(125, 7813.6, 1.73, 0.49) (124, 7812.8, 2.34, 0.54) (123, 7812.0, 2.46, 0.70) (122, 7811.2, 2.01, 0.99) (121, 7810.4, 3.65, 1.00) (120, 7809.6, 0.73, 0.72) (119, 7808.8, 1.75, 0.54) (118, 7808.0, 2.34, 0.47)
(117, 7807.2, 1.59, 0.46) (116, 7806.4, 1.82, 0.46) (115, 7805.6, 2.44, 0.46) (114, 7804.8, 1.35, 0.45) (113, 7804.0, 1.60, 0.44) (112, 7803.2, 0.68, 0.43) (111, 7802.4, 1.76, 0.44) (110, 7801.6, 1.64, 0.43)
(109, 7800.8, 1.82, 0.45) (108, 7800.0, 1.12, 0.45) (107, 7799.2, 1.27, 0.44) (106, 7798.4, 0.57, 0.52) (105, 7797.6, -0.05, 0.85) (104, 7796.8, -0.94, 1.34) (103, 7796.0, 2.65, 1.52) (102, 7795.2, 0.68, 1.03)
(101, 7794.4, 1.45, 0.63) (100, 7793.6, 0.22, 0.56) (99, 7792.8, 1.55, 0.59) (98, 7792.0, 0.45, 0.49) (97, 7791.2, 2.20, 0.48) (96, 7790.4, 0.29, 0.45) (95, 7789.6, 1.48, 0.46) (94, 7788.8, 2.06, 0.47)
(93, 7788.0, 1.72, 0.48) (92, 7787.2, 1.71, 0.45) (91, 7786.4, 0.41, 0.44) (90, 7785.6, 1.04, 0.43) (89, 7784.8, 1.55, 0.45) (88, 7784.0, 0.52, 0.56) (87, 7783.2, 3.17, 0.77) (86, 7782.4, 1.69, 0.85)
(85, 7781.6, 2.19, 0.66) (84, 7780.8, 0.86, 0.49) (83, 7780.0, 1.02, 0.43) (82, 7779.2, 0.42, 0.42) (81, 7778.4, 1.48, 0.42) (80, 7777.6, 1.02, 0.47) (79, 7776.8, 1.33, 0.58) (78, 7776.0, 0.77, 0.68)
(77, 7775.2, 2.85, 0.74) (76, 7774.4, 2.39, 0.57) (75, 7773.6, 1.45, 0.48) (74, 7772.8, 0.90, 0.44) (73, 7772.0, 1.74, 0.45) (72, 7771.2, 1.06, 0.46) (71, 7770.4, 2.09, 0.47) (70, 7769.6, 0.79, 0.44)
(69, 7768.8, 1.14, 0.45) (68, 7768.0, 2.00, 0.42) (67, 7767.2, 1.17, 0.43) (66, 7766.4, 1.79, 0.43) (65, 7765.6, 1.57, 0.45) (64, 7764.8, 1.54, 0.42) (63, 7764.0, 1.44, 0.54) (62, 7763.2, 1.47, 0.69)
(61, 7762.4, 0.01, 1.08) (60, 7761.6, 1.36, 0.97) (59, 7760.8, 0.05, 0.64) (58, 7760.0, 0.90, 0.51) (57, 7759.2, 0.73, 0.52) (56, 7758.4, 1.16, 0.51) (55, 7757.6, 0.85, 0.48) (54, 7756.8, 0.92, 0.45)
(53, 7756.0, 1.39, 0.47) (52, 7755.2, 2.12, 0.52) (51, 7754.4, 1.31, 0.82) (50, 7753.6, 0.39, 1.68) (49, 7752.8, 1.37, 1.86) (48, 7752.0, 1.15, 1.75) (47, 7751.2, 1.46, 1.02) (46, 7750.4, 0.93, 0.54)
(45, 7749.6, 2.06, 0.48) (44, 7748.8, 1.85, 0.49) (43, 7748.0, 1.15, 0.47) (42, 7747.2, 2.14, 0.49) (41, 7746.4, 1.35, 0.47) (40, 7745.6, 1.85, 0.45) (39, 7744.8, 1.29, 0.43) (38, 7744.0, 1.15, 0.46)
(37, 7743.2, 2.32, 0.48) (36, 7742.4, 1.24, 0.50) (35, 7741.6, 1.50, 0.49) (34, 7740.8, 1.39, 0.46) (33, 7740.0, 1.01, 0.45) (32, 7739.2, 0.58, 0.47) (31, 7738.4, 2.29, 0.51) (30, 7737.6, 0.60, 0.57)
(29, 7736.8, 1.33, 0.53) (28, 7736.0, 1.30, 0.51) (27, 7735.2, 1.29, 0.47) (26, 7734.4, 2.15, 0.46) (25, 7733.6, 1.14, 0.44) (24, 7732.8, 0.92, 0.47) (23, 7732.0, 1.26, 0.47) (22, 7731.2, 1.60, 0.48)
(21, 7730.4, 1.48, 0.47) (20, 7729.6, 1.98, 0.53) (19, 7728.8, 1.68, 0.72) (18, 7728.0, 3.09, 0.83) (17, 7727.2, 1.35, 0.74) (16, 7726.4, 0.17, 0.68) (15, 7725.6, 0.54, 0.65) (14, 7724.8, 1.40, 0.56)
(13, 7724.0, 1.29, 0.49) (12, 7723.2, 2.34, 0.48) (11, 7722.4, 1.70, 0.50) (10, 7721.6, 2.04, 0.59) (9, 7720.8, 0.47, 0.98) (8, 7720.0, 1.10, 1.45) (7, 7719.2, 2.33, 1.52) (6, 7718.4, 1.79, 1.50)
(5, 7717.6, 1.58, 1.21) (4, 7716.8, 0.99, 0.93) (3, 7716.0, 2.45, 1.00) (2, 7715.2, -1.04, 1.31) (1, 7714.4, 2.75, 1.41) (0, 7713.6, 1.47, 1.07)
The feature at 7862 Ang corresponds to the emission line H-alpha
